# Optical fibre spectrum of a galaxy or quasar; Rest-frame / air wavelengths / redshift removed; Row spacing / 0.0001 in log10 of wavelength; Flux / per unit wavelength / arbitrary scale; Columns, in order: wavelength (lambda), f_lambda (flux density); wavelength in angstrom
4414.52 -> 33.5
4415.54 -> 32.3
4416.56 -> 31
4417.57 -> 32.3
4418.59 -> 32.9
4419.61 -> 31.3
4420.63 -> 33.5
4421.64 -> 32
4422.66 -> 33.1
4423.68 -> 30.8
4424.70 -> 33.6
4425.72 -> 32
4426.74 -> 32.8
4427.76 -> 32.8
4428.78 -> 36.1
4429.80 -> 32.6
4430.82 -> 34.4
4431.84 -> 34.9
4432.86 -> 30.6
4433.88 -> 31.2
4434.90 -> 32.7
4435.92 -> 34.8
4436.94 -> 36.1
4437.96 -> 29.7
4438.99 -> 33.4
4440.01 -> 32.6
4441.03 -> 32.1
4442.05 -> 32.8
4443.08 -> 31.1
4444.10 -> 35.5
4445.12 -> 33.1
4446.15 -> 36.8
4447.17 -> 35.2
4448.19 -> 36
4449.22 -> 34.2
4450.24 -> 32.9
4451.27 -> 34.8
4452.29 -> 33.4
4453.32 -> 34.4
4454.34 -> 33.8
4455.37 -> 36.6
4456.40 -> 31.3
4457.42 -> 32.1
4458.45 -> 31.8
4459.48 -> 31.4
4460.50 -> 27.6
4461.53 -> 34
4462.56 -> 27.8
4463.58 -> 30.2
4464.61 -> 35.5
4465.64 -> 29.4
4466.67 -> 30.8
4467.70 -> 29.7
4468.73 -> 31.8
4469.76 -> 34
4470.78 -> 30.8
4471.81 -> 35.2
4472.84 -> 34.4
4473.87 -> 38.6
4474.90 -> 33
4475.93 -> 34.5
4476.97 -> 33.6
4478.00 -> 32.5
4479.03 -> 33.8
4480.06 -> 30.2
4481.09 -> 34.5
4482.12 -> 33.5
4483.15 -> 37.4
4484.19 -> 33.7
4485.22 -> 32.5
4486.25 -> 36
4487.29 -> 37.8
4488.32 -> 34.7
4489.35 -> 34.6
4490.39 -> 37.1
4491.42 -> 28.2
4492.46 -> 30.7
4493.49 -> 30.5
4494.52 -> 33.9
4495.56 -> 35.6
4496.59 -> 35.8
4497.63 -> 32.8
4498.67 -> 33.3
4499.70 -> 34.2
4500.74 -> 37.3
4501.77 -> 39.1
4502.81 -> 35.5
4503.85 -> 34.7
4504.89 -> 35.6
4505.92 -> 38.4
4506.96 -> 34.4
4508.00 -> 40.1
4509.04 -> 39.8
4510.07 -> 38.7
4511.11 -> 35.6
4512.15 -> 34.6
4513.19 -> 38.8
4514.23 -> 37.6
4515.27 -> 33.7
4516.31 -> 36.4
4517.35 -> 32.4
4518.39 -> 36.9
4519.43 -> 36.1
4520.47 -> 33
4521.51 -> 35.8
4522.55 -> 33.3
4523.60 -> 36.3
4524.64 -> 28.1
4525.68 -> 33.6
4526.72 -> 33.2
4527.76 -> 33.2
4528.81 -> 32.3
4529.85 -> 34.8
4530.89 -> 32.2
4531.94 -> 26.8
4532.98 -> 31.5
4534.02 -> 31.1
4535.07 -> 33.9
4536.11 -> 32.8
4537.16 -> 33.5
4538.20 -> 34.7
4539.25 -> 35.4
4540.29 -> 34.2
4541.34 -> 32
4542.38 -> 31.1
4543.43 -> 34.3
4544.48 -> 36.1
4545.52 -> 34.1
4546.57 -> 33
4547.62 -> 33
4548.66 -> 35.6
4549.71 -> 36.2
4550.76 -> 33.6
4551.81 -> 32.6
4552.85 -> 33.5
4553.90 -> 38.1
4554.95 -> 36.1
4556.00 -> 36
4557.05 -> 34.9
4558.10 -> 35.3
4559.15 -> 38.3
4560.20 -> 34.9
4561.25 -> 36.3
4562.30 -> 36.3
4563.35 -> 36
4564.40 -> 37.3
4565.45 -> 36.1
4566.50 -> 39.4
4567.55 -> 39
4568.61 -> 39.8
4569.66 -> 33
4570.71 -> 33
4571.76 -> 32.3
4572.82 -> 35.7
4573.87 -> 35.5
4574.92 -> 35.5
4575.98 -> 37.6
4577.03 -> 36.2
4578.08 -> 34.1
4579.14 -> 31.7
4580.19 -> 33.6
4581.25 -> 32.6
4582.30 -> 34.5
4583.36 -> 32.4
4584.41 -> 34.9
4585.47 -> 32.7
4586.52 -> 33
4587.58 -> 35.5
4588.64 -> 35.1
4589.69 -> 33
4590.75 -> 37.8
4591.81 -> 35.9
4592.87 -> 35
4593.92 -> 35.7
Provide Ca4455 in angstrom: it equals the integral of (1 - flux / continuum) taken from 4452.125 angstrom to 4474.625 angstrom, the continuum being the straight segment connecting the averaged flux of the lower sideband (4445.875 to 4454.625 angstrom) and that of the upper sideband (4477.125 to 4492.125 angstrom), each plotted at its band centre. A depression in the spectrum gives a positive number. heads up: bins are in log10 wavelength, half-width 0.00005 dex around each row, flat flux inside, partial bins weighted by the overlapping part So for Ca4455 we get 1.2 angstrom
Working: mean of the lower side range 34.6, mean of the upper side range 34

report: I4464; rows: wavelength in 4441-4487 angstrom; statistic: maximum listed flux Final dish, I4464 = 38.6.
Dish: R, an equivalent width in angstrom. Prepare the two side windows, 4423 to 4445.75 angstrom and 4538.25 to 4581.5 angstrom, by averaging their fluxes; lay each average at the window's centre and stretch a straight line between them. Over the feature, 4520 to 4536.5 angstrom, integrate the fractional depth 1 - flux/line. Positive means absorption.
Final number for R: 0.9 angstrom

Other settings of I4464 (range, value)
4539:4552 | 36.2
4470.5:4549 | 40.1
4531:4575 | 39.8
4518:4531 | 36.9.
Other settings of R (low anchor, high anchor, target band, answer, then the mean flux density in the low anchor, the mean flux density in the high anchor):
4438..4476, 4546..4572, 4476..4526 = -1.1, 33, 35.6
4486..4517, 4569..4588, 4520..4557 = 1.3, 35.5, 34.1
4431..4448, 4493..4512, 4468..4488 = 0.5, 33.4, 35.8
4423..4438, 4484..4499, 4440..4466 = 0.3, 33.1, 33.8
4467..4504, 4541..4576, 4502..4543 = 0.3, 34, 35.3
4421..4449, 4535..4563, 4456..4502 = 0.8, 33.3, 34.7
